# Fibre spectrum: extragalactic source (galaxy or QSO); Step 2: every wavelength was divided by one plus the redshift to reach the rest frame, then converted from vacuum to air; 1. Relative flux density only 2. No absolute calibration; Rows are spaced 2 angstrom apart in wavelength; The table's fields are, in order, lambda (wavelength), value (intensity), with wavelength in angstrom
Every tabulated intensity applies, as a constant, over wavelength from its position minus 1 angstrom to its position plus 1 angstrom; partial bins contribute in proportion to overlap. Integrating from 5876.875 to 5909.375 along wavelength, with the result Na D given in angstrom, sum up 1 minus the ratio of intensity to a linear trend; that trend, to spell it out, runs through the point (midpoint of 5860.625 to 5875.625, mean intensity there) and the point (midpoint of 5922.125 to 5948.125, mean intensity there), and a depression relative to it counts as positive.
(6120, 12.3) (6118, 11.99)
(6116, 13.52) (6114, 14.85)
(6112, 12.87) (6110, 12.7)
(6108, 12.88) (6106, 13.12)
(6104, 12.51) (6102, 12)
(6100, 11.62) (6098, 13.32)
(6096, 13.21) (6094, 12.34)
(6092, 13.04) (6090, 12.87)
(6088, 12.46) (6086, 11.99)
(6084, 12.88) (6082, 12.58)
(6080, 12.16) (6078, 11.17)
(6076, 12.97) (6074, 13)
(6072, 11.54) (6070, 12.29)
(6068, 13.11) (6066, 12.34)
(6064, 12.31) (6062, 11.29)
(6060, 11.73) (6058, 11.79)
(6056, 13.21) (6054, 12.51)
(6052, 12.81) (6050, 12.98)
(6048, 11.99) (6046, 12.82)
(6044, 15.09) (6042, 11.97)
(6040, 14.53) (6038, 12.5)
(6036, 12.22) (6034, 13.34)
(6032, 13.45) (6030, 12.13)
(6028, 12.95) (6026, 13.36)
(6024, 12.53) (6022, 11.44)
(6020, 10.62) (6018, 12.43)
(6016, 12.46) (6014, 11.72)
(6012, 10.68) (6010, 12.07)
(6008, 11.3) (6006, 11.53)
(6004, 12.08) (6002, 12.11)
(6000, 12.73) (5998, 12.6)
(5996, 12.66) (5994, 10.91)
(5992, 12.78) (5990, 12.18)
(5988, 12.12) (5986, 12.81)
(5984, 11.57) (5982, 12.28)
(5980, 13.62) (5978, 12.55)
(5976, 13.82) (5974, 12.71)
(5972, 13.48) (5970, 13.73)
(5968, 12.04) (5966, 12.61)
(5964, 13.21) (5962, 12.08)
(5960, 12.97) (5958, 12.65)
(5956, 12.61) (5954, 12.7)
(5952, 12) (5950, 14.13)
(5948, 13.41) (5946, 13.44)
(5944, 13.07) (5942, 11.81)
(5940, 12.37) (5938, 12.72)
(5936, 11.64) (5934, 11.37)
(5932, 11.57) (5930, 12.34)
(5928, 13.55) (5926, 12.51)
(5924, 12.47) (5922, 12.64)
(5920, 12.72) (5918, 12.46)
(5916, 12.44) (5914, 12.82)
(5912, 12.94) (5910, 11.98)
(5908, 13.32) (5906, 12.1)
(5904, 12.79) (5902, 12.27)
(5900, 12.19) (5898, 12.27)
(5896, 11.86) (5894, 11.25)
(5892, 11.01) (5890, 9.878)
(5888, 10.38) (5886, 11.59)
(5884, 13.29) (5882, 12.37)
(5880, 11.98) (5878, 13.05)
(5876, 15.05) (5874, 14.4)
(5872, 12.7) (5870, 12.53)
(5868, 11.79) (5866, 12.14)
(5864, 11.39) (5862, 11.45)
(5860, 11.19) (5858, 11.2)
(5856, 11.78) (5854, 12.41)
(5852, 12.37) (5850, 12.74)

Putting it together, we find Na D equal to 1.2 angstrom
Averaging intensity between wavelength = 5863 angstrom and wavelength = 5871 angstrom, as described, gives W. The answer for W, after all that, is 12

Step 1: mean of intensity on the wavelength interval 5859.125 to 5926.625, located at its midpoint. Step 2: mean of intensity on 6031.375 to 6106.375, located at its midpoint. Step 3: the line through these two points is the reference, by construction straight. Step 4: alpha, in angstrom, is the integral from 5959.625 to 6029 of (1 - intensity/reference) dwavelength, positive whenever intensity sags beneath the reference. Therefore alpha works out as 0.6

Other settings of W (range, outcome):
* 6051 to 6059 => 12.6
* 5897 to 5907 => 12.3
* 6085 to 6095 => 12.5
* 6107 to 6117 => 13.4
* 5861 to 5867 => 11.7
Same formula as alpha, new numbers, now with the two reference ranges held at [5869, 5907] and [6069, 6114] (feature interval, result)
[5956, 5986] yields -1.0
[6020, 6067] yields -0.5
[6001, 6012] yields 0.6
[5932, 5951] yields -0.4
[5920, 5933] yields -0.2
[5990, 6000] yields 0.1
